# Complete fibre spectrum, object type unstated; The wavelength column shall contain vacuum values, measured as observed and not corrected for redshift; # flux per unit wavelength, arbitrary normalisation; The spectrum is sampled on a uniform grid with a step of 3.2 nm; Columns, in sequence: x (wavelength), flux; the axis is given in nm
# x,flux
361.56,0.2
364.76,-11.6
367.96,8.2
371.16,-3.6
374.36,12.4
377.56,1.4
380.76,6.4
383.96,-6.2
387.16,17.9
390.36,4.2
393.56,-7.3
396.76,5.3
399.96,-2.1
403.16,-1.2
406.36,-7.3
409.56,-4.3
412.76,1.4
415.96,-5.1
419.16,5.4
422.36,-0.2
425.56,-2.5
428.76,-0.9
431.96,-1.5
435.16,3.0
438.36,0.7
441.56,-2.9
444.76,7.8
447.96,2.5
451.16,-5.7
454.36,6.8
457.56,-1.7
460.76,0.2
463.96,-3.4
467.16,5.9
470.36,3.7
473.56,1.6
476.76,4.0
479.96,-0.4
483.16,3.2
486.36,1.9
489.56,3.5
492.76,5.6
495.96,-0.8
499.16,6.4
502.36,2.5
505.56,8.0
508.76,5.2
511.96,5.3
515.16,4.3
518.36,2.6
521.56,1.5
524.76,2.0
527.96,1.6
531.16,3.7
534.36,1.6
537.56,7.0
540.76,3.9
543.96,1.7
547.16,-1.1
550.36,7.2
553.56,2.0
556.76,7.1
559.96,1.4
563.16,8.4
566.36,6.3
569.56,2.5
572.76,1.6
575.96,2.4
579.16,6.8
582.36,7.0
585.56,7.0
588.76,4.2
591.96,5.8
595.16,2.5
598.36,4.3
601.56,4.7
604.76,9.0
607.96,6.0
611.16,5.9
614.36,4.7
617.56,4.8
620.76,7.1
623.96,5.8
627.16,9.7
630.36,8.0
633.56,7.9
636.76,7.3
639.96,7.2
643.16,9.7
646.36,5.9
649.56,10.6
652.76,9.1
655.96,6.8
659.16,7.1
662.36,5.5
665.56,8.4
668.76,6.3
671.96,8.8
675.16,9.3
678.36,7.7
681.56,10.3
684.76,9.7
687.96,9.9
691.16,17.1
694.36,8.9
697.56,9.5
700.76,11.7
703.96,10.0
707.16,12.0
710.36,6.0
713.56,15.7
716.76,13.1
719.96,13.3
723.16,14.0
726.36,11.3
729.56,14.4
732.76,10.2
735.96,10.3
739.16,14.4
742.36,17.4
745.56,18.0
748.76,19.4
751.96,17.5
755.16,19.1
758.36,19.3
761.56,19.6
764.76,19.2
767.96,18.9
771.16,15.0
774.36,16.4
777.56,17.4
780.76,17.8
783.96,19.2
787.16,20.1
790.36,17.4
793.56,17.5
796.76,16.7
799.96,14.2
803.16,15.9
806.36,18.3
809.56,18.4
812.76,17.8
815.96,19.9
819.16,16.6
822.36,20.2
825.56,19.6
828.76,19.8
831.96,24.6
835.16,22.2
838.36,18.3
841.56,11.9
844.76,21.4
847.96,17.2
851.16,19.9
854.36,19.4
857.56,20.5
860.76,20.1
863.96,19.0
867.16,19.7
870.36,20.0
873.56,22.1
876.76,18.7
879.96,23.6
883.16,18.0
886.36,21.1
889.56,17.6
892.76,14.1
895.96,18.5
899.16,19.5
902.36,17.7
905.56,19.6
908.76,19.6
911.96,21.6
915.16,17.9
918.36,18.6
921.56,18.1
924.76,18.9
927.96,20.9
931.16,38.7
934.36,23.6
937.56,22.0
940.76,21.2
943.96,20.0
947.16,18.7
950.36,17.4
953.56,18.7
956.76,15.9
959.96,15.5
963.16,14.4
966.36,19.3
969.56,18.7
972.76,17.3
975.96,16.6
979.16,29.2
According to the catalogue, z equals 0.851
